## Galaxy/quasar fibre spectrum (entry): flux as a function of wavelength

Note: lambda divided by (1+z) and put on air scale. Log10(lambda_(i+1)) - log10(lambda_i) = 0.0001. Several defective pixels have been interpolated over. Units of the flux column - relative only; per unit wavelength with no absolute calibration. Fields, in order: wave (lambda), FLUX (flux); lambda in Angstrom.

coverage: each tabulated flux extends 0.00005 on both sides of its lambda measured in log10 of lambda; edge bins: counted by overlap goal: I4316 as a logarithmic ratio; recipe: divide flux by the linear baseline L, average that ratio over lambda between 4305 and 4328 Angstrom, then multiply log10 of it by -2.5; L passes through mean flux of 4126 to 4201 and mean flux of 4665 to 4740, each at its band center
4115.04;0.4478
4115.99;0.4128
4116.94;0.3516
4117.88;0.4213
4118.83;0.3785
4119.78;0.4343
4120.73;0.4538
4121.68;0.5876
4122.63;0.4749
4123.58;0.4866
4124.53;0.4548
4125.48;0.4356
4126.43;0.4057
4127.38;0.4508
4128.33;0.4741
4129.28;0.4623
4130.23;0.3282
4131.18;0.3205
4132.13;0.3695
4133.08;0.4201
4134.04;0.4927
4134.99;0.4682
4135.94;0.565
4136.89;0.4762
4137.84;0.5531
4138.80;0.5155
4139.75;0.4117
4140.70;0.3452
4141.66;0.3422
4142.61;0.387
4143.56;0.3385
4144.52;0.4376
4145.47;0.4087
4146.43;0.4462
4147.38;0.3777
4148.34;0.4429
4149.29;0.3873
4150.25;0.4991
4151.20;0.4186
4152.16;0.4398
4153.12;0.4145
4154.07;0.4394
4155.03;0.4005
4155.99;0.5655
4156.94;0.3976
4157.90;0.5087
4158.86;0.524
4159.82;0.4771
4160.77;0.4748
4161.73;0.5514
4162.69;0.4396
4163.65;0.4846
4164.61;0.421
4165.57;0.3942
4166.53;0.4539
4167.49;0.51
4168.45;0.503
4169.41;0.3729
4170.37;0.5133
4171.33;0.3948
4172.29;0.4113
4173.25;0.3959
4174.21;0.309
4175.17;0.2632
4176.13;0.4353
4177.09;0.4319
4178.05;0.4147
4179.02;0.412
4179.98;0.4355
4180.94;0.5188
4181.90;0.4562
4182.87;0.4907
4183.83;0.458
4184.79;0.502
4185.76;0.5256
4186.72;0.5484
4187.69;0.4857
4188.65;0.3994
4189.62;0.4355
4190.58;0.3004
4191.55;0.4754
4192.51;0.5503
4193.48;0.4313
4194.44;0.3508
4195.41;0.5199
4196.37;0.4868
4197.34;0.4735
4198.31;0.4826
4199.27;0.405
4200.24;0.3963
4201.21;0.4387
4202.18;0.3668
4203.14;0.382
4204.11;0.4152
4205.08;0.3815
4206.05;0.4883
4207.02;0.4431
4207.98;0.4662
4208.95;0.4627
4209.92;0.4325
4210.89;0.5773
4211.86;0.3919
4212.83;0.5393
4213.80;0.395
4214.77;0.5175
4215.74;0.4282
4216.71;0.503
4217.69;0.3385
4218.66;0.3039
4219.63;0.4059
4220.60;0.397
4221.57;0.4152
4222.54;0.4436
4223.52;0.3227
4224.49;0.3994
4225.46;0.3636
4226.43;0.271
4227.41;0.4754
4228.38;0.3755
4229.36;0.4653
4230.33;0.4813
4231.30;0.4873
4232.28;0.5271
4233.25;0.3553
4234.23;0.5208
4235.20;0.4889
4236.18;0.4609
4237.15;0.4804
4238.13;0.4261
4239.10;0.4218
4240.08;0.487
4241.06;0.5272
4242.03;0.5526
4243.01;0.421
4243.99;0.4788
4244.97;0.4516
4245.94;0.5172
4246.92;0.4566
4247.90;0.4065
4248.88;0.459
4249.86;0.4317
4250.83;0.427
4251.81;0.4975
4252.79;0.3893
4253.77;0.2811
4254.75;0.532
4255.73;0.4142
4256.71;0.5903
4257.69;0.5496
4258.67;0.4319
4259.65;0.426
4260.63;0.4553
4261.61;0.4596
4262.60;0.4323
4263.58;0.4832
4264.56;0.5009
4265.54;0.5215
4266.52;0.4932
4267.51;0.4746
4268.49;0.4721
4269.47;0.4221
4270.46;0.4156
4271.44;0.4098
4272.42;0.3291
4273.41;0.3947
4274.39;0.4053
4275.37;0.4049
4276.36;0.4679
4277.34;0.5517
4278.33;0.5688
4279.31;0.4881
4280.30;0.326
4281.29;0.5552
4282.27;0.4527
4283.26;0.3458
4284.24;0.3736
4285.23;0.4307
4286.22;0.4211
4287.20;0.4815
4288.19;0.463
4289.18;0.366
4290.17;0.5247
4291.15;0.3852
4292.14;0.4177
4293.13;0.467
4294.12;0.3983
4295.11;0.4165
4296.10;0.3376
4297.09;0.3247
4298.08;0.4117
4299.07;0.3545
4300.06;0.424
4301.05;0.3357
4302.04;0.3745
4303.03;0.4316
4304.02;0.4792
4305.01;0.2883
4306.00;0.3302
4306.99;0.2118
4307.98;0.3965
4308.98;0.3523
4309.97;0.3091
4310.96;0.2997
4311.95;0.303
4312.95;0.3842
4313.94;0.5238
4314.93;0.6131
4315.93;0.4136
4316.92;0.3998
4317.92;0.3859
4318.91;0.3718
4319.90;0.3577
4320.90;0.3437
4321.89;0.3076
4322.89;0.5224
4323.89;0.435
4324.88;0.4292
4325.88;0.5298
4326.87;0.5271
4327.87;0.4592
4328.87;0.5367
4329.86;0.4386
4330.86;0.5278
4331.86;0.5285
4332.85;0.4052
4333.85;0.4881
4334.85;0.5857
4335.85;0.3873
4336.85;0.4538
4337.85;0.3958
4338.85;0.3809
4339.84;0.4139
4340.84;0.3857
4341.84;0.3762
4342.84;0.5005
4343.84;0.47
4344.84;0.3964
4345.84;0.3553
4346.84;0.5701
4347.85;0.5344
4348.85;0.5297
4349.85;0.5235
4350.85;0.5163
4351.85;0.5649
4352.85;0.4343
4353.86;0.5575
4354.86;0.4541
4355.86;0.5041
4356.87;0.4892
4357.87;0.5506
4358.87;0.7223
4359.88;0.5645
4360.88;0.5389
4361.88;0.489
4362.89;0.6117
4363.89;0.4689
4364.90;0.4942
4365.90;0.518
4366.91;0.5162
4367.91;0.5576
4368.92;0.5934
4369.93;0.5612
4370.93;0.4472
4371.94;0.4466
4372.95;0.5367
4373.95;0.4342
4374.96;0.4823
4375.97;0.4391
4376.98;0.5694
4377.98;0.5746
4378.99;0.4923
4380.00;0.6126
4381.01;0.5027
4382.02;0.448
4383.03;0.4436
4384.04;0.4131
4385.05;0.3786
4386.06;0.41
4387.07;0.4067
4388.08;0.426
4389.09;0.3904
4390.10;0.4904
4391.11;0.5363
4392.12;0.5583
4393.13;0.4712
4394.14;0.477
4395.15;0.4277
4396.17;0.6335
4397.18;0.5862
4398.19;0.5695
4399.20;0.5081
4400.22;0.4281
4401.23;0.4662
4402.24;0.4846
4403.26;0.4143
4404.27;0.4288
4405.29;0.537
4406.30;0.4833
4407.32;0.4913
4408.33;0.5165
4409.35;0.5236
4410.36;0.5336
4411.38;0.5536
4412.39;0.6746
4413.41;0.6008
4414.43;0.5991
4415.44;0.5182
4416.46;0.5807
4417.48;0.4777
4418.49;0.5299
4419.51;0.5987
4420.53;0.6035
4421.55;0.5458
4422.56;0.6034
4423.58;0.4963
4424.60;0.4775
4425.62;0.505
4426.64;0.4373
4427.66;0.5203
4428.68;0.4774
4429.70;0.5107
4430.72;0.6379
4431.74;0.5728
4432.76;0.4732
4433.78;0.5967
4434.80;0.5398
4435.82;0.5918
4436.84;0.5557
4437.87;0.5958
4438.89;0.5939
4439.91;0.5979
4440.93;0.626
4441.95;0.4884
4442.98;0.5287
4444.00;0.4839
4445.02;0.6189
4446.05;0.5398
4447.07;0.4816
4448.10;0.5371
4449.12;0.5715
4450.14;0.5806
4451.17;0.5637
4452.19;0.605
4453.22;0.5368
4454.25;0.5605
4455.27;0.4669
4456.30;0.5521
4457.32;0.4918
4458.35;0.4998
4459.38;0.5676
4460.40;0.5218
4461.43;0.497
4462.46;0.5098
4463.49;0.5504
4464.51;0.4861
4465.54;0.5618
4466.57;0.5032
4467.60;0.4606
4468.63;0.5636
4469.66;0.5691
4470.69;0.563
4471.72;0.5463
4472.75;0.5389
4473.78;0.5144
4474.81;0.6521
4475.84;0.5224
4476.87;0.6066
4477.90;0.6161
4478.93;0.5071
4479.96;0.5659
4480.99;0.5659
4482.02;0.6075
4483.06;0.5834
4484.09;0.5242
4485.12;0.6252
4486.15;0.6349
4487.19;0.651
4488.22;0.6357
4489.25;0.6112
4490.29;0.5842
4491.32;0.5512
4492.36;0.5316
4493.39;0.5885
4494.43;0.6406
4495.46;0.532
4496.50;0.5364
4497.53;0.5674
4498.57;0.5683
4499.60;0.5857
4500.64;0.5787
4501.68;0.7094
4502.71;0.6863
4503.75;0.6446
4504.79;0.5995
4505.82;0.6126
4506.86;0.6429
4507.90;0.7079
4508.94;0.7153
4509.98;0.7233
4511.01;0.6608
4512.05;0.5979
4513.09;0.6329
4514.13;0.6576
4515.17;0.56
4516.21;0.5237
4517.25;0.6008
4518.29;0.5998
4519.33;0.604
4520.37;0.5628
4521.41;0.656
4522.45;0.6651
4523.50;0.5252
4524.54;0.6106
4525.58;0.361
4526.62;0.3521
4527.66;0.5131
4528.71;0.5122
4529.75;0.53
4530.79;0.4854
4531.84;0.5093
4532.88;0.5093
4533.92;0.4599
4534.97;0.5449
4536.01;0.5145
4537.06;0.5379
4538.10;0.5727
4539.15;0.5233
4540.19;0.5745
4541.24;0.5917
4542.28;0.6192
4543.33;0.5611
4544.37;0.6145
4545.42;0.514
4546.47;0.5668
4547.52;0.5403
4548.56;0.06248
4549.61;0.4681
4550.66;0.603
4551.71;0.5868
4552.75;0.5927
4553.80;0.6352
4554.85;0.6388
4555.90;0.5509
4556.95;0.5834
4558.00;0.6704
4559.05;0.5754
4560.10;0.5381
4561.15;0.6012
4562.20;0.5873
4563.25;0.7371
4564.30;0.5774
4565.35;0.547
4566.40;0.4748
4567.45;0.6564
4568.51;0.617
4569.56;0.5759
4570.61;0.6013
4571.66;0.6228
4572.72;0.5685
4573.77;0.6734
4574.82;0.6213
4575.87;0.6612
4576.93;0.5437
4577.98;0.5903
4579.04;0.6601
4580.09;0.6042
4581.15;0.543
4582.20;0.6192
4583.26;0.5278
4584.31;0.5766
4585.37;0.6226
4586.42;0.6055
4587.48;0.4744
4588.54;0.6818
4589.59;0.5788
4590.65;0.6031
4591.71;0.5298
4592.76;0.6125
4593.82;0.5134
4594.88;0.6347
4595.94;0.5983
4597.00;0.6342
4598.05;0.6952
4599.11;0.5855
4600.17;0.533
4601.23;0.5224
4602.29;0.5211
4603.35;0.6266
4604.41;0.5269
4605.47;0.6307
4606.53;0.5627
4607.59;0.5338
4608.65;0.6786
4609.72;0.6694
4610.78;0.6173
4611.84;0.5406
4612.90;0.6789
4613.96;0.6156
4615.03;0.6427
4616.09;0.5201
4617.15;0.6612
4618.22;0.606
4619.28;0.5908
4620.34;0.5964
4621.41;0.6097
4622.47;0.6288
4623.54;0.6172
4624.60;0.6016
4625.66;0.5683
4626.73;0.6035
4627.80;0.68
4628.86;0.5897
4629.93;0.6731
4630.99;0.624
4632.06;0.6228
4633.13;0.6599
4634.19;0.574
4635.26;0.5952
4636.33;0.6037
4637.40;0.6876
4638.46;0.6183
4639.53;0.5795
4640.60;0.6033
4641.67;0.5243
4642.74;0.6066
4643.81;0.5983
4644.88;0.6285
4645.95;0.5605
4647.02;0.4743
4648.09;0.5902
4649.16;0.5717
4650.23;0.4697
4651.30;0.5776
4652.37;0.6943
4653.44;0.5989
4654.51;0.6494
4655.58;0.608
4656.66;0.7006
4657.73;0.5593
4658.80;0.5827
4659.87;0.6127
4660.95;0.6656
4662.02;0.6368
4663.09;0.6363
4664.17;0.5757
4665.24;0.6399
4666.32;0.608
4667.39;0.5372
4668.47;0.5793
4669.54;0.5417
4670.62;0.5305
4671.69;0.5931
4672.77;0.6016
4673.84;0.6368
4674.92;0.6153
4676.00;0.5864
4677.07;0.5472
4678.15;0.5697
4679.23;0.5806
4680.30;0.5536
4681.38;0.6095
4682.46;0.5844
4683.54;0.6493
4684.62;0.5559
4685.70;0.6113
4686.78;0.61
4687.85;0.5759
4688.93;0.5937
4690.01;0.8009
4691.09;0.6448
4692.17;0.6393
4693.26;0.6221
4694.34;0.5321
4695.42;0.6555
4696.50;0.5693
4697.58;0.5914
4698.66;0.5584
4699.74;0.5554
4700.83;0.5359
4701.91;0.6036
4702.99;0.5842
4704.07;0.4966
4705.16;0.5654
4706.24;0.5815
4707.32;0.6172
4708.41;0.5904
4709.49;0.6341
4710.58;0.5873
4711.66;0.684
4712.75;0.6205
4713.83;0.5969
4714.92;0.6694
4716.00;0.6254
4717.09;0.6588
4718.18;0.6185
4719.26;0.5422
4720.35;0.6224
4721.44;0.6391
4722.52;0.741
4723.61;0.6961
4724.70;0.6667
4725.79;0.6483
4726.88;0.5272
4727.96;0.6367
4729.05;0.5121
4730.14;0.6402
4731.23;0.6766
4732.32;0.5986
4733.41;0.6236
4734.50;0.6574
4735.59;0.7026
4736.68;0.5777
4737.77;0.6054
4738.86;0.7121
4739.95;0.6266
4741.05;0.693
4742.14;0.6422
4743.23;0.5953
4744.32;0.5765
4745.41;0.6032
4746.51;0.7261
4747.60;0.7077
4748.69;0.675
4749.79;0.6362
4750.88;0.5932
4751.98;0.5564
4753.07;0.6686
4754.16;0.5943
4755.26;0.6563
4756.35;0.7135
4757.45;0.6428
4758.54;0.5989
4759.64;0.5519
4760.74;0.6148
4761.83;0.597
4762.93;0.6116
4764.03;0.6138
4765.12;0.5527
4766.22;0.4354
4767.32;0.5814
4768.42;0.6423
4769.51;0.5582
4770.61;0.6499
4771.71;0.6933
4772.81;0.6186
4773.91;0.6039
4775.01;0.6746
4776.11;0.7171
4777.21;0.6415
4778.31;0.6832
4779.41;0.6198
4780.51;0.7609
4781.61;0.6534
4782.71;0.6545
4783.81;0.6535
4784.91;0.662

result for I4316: 0.23 mag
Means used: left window 0.441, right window 0.608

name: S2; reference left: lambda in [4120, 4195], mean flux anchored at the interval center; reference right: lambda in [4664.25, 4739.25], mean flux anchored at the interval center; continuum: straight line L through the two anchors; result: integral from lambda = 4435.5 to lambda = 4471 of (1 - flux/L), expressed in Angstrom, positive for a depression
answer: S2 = -0.70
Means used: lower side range 0.443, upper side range 0.608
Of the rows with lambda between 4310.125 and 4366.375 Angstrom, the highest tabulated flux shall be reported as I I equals 0.7223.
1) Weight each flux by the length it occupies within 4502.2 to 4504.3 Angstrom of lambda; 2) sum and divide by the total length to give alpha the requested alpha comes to 0.663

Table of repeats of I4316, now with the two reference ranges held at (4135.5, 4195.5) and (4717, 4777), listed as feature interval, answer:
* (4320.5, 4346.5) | 0.116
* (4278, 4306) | 0.170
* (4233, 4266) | 0.016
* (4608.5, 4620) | -0.058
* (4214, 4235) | 0.106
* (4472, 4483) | -0.054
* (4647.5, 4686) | 0.011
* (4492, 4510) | -0.128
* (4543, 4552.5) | 0.124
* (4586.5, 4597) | -0.011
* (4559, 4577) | -0.056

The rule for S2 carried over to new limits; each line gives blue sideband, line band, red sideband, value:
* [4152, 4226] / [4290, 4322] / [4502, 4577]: 6.72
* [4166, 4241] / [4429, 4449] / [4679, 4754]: -1.34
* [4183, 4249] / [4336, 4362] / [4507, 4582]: 0.58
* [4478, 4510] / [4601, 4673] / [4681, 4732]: 1.08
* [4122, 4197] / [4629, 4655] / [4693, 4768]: -0.47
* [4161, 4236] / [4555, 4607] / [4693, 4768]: -2.47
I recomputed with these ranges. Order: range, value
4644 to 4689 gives 0.7006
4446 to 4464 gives 0.605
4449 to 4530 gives 0.7233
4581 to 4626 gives 0.6952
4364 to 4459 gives 0.6746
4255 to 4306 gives 0.5903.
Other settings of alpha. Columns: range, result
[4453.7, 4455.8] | 0.514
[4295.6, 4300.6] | 0.37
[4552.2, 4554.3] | 0.615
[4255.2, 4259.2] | 0.496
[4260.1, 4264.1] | 0.457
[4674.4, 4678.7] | 0.579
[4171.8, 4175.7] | 0.347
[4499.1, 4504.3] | 0.64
